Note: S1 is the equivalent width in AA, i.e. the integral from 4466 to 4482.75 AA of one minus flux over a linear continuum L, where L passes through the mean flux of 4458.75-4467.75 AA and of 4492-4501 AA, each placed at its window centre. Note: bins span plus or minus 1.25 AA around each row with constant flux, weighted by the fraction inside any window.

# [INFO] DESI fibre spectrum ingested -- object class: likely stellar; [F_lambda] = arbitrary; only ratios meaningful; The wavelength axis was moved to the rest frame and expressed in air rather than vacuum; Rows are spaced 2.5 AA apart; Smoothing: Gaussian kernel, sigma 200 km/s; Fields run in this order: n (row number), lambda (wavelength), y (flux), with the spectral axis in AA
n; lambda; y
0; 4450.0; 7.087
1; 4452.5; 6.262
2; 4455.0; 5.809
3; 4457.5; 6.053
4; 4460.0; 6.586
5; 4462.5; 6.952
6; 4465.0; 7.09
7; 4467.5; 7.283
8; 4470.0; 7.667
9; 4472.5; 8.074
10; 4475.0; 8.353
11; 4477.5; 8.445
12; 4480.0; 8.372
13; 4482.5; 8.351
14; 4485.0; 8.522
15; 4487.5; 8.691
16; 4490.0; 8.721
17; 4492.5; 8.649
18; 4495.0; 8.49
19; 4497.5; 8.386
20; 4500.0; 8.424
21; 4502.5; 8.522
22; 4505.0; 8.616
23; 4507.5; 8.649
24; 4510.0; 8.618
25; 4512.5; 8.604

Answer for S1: -1.3 AA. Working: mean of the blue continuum 6.94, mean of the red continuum 8.48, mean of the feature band 8.05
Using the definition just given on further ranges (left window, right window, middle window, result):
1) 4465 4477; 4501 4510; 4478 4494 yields -0.8 AA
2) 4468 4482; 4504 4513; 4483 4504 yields -0.3 AA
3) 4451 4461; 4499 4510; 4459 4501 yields -4.1 AA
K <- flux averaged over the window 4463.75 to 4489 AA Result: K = 8.09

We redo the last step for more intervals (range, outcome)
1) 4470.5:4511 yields 8.48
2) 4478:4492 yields 8.53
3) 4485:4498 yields 8.59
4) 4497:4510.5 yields 8.54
